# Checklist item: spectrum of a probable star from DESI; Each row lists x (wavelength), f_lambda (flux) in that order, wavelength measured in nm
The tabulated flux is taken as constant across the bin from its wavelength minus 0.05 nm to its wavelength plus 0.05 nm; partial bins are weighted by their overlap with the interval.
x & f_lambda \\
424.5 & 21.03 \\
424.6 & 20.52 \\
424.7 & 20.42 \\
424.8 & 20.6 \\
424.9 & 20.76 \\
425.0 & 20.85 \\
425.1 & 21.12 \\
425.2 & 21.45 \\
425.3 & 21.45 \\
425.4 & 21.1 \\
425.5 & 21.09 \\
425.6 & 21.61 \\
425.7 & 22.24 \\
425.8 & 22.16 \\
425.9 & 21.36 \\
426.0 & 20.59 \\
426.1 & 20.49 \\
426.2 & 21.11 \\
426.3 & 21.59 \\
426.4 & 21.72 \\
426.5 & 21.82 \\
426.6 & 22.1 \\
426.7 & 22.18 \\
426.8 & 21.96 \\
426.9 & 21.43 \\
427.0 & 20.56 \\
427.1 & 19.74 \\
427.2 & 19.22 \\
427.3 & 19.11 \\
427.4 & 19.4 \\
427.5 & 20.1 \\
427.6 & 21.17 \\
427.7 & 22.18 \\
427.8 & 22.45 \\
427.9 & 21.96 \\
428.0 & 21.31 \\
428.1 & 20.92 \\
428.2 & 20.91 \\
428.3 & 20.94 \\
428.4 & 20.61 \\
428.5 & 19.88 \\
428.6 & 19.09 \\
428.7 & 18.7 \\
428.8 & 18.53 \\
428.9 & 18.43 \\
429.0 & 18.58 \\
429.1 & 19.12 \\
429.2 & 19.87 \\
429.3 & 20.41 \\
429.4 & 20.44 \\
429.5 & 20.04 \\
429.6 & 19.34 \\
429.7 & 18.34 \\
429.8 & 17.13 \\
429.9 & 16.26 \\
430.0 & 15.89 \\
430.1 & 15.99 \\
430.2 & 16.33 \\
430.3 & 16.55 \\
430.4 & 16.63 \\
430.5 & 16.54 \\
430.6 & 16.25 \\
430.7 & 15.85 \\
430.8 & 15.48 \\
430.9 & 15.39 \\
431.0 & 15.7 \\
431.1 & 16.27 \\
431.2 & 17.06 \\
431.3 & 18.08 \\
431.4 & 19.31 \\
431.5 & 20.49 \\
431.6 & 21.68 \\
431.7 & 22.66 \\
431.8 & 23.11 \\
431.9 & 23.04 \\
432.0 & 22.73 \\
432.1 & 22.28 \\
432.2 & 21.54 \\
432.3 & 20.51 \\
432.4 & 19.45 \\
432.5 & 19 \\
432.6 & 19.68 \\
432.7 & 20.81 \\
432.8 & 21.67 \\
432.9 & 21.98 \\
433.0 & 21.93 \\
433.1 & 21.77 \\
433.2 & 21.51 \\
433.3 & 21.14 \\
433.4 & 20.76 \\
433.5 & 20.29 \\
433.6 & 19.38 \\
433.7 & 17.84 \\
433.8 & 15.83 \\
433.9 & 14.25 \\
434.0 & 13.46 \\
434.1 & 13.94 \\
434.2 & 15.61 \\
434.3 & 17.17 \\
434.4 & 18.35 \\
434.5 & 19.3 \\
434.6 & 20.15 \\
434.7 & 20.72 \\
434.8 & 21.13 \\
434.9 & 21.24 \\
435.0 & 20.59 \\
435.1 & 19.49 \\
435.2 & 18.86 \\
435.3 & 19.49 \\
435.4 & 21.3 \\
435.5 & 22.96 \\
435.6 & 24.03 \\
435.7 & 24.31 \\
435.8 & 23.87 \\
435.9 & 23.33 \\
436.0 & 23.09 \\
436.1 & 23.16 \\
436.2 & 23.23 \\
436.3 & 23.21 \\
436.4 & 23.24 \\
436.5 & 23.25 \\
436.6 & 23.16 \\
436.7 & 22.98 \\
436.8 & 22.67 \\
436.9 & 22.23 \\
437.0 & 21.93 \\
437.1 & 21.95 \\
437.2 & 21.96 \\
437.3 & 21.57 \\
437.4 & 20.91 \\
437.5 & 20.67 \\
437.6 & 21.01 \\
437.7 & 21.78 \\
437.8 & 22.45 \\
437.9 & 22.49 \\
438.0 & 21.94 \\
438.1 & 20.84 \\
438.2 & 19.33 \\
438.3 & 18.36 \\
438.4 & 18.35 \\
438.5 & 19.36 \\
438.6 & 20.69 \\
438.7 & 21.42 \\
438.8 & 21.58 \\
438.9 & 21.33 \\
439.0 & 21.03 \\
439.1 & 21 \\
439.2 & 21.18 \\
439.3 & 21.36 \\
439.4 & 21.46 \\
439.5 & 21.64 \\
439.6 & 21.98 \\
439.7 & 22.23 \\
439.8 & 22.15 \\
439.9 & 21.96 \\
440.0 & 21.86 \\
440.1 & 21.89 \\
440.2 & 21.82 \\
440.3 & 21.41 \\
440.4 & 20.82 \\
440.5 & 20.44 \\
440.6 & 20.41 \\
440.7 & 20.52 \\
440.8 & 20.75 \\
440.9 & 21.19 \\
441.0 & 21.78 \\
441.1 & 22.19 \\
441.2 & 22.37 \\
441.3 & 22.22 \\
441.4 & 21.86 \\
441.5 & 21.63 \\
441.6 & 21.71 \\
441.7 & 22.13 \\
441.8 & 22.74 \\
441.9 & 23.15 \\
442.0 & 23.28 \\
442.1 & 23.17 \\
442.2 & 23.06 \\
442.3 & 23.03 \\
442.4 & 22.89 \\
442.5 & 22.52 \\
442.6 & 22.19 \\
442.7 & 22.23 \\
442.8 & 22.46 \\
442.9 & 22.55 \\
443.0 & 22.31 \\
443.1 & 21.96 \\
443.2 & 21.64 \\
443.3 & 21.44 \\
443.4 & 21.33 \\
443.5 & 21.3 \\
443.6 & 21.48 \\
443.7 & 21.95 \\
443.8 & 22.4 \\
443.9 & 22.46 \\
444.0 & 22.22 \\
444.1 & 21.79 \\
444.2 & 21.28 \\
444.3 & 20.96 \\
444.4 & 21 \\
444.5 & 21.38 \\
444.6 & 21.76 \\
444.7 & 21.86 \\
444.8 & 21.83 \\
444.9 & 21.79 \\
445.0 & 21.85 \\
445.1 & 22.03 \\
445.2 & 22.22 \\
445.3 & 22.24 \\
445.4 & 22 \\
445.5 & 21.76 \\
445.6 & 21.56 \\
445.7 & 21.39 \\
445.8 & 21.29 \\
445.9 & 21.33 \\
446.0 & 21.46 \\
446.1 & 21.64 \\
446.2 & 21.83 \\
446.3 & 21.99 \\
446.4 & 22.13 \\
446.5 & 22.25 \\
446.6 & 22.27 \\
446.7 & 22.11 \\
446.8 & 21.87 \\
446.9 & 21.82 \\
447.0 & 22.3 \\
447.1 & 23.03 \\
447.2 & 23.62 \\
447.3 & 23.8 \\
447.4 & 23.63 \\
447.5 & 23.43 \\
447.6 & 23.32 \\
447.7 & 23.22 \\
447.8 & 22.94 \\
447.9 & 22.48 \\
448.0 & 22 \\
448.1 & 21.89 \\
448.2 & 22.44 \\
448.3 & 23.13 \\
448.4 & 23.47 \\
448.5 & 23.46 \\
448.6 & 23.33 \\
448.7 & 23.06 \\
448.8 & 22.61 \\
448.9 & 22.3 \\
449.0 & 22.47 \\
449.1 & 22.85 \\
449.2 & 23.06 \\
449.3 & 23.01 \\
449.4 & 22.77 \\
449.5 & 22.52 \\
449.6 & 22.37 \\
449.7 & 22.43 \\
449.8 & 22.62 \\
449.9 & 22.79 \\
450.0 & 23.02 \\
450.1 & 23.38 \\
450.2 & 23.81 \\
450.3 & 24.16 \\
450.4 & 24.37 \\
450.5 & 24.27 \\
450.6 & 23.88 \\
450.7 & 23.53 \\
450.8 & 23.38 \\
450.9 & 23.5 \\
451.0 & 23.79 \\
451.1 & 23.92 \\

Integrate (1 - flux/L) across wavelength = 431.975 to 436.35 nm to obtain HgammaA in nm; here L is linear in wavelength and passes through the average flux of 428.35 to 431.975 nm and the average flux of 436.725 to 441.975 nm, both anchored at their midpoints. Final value -0.134 nm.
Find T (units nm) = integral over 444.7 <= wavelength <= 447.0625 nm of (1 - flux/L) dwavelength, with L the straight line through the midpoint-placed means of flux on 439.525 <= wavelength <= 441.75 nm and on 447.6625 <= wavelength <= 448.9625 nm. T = 0.06 nm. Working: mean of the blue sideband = 21.6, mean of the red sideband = 22.8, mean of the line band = 21.9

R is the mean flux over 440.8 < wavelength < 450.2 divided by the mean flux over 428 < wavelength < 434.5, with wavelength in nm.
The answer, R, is 1.2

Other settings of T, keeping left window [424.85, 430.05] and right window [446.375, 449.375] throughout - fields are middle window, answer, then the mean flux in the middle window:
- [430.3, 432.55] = 0.20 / 19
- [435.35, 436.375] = -0.09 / 23.2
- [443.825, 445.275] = 0.04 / 21.8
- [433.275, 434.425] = 0.21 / 17.2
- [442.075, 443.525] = -0.01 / 22.3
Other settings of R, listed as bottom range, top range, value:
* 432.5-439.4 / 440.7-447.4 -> 1.06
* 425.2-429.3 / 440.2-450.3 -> 1.07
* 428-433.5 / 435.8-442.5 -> 1.13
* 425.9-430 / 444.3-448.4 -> 1.10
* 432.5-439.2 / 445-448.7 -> 1.08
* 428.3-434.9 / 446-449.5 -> 1.20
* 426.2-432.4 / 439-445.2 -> 1.12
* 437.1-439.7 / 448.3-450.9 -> 1.10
